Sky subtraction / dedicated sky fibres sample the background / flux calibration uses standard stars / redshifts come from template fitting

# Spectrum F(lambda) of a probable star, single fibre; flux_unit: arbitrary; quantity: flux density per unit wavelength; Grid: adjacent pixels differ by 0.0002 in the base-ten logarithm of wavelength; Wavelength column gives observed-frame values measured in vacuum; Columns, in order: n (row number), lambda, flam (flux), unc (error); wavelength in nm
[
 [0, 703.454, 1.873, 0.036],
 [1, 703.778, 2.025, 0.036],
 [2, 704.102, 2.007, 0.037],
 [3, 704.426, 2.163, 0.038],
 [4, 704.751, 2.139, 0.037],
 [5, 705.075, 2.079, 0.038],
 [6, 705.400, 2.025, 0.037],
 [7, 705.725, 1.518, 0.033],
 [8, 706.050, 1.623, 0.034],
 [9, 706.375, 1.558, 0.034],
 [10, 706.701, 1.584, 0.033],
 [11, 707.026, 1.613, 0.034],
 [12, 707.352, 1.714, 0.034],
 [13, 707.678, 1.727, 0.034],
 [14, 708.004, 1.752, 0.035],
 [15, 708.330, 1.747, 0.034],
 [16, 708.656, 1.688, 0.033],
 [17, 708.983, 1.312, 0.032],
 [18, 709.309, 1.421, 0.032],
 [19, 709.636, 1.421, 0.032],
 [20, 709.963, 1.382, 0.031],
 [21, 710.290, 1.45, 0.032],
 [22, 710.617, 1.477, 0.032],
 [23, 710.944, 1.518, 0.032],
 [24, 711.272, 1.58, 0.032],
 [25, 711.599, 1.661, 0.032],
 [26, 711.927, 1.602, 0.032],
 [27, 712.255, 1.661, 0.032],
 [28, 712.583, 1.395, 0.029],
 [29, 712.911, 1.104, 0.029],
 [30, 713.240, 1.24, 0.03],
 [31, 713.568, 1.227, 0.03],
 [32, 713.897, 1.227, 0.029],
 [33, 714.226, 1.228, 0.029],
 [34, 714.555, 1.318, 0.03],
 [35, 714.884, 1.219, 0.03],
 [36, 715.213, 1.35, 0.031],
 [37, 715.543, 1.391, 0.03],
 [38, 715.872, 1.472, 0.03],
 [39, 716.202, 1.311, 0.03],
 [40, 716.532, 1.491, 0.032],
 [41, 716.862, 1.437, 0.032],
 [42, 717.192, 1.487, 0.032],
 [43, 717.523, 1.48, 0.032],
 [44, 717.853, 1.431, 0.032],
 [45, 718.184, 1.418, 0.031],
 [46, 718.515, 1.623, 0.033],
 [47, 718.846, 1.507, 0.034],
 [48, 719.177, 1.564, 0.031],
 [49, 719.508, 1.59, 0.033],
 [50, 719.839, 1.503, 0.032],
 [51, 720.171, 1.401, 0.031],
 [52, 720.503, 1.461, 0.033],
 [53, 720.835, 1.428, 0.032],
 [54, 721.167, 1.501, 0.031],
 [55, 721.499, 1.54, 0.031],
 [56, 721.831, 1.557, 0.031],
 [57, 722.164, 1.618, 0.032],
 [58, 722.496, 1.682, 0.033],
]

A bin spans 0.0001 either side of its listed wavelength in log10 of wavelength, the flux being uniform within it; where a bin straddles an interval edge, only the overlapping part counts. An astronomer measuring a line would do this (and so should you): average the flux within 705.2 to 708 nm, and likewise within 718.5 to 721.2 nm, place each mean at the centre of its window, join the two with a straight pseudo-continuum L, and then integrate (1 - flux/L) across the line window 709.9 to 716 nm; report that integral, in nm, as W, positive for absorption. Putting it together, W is 0.77 nm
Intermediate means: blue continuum 1.68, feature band 1.39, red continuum 1.5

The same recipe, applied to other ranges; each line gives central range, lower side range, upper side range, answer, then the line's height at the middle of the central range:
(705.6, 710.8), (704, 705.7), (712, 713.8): 0.540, 1.75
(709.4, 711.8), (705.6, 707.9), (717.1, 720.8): 0.129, 1.58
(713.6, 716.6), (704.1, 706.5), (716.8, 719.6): 0.508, 1.6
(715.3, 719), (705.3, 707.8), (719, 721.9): 0.201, 1.54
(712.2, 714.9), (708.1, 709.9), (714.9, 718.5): 0.340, 1.46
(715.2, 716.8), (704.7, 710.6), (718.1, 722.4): 0.154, 1.56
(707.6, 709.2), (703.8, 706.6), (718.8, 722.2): 0.157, 1.81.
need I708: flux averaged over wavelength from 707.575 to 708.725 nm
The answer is 1.73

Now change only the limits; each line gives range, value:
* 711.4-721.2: 1.42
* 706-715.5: 1.47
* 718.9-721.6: 1.5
